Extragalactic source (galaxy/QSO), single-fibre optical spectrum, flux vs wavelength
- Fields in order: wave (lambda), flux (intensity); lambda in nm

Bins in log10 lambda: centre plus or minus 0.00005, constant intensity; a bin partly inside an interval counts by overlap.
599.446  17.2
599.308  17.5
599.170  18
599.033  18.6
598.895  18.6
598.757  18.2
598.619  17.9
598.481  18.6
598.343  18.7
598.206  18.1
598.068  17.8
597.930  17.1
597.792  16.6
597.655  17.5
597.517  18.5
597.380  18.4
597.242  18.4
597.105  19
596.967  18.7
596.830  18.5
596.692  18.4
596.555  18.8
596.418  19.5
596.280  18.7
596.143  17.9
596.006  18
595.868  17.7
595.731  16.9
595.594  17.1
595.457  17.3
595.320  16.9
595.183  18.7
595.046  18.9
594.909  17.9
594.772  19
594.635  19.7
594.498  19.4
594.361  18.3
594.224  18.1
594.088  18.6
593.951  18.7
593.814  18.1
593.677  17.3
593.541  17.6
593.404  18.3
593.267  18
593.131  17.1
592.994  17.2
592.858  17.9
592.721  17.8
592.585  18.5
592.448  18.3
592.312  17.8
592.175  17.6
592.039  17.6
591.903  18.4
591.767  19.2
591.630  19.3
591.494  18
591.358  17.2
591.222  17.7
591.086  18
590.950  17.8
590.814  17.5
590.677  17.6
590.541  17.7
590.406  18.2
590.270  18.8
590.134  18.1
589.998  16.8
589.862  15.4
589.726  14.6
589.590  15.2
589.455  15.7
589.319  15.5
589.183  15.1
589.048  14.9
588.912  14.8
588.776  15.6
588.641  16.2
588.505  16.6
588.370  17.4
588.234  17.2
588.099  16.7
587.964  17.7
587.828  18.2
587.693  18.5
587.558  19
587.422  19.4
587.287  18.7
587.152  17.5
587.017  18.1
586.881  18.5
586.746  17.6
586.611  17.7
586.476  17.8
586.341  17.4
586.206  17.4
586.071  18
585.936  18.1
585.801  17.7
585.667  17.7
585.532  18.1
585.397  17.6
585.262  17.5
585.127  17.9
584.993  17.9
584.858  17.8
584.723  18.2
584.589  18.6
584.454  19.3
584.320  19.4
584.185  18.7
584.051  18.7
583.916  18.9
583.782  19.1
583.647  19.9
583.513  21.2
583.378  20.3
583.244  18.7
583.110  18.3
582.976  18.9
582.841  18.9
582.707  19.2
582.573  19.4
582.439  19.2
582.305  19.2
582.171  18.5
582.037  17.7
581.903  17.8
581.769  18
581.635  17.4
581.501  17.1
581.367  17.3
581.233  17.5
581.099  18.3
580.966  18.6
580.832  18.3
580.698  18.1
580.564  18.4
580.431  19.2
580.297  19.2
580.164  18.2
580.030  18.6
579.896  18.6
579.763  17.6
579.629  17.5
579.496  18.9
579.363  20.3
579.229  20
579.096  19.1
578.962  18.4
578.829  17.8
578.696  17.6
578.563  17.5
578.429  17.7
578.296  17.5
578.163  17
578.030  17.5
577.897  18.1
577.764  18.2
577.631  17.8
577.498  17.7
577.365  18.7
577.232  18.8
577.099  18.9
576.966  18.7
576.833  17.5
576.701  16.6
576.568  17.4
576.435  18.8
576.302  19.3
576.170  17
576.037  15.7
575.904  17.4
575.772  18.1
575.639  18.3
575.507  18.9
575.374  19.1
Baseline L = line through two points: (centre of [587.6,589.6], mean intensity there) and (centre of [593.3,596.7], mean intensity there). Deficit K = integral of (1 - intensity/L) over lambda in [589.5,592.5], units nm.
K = -0.08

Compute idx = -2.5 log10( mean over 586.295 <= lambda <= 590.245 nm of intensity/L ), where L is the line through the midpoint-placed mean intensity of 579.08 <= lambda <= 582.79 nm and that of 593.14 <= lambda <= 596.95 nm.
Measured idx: 0.084 mag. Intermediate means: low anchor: 18.5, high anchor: 18.2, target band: 17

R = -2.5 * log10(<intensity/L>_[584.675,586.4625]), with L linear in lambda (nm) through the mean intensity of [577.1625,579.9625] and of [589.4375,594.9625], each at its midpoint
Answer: 0.01 mag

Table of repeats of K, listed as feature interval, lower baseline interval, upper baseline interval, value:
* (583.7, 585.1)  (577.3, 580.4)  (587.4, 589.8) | -0.11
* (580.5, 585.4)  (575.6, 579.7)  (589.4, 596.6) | -0.15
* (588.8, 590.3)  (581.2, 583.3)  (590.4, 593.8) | 0.18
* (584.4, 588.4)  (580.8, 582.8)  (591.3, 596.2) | 0.04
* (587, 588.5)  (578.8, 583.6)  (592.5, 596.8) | 0.03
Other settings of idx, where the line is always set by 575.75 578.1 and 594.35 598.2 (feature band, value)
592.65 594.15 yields 0.02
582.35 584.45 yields -0.07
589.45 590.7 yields 0.08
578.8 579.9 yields -0.05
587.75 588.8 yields 0.06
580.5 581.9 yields 0.00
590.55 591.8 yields 0.01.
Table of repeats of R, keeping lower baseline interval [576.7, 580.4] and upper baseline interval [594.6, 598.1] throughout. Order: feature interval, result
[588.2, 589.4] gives 0.15 mag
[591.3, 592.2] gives 0.00 mag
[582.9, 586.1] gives -0.02 mag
